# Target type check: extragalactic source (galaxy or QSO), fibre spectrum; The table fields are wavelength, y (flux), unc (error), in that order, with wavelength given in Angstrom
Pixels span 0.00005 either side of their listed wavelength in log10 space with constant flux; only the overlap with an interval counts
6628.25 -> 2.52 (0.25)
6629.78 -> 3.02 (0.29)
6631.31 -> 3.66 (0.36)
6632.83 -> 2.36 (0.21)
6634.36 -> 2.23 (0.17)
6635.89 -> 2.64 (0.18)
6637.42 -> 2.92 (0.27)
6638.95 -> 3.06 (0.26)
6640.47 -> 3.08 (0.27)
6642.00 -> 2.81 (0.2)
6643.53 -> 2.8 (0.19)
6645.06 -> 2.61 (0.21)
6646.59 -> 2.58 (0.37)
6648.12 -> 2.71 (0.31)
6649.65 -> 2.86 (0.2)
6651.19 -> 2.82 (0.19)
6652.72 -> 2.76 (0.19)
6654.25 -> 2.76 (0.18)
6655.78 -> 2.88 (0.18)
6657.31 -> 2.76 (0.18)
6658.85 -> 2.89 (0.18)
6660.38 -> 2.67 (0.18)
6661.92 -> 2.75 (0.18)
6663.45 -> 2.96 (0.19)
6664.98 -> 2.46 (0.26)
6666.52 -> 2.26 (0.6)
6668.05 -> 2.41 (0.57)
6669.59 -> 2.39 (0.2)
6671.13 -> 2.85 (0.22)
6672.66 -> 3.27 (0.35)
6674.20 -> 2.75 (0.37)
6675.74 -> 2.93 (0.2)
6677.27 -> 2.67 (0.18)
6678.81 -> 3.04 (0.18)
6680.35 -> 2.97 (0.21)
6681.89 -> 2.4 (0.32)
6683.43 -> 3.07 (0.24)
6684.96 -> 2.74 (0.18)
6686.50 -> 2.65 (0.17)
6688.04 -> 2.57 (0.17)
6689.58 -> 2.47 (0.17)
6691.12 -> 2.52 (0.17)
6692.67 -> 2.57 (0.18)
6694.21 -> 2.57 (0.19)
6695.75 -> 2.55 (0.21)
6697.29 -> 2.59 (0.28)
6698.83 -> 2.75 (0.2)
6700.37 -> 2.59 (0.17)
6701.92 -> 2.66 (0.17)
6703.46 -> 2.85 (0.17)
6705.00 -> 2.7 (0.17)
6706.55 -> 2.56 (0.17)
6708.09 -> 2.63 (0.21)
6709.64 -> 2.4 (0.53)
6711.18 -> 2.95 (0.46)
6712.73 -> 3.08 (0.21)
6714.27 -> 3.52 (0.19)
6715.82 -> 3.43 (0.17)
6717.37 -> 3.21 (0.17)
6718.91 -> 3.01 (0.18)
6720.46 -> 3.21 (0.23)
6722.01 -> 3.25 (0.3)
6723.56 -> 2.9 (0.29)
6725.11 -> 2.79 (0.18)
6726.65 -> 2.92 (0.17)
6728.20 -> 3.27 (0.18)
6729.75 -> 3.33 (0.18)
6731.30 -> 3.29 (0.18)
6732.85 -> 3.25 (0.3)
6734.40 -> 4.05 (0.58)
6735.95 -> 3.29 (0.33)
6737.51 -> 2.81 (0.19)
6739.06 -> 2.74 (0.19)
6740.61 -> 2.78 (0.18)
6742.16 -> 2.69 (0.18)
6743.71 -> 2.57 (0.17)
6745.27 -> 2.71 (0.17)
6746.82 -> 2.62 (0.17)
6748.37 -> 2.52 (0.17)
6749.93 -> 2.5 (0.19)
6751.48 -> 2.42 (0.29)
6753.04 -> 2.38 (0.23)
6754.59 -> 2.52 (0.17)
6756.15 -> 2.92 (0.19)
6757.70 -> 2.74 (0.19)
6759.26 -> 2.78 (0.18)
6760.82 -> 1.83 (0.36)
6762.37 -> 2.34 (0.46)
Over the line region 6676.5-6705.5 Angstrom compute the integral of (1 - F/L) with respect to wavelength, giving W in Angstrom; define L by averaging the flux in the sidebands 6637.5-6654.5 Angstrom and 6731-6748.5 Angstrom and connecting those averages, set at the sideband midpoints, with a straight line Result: 2.0 Angstrom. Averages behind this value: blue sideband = 2.81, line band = 2.68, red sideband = 2.95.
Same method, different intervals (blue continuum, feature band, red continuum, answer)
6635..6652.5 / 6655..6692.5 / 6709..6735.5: 2.8 Angstrom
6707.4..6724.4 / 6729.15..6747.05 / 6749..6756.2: -1.9 Angstrom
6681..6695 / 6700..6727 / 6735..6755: -2.9 Angstrom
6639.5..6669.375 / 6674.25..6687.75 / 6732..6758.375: -0.3 Angstrom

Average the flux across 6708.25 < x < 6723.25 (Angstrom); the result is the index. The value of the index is 3.09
